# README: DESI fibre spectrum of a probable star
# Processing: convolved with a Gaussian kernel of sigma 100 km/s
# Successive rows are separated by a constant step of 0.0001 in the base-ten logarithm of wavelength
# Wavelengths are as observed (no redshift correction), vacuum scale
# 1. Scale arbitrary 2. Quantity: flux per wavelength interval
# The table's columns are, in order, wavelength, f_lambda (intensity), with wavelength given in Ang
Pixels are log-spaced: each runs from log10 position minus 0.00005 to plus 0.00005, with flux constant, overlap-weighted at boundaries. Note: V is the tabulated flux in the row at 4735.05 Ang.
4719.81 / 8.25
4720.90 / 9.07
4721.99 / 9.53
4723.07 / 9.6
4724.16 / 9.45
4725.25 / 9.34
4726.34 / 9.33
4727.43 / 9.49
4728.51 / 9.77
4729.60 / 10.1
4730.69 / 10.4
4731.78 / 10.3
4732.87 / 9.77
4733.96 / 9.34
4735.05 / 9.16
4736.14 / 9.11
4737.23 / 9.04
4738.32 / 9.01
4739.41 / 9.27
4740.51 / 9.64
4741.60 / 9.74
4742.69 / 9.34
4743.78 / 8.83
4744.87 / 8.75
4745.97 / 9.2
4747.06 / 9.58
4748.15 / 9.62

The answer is 9.16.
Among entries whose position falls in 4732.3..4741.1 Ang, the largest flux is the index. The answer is 9.77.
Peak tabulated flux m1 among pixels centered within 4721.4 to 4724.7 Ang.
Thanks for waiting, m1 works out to 9.6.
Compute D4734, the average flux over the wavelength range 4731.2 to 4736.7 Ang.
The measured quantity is 9.54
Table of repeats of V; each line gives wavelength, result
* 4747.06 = 9.58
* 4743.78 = 8.83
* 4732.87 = 9.77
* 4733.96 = 9.34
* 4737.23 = 9.04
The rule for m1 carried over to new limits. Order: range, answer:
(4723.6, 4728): 9.49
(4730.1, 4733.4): 10.4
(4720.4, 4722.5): 9.53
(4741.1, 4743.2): 9.74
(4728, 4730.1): 10.1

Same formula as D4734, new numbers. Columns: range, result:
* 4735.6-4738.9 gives 9.06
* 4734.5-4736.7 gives 9.14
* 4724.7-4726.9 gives 9.31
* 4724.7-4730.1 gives 9.61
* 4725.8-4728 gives 9.45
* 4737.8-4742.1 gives 9.4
